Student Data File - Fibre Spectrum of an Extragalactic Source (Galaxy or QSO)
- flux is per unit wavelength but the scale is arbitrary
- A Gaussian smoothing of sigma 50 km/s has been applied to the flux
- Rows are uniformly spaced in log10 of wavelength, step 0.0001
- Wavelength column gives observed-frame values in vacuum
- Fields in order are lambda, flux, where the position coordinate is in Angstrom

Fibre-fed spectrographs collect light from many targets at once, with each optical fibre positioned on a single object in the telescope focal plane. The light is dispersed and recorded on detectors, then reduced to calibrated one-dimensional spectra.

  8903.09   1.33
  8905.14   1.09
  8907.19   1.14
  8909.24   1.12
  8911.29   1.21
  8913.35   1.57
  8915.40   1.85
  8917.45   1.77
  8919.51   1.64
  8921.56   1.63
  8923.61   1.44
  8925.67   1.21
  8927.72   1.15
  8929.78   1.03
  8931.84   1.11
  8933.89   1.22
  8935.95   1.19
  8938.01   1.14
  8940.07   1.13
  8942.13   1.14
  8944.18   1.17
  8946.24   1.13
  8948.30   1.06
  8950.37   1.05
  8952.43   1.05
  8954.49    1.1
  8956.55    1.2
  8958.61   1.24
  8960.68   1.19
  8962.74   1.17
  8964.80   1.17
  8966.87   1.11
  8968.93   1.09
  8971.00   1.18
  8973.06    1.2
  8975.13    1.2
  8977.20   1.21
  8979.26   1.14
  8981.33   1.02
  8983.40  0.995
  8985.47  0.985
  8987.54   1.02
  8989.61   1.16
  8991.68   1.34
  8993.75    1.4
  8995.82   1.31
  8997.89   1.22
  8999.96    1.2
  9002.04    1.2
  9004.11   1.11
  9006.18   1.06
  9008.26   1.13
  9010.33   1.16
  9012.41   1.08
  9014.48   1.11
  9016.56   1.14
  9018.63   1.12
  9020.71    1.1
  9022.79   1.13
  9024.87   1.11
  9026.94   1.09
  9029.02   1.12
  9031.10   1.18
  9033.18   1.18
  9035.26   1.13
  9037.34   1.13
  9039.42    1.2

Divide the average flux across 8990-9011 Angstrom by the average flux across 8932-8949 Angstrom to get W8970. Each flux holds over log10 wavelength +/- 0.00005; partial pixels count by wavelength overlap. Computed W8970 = 1.1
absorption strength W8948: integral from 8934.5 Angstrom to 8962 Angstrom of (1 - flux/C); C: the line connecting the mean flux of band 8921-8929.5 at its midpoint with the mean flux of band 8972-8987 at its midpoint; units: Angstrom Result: 1.9 Angstrom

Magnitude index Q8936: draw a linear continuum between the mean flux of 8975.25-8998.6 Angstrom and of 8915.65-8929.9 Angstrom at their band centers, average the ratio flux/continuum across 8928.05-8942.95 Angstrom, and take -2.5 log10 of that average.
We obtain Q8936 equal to 0.23 mag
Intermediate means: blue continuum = 1.46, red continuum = 1.16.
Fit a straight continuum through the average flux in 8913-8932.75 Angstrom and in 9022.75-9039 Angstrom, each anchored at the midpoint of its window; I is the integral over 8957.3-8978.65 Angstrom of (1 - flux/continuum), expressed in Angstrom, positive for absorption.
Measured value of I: 2.2 Angstrom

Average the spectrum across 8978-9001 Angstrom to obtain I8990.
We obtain 1.16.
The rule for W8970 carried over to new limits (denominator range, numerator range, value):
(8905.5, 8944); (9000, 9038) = 0.86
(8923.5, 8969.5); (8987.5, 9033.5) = 1.01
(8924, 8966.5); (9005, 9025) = 0.97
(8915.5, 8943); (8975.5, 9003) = 0.89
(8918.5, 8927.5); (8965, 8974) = 0.79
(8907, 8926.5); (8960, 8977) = 0.79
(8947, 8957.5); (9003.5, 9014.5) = 1.02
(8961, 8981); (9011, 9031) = 0.96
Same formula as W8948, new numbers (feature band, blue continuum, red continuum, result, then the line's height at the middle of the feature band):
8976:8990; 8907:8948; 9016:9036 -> 1.52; 1.2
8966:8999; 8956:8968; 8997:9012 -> 0.08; 1.16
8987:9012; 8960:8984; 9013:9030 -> -1.47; 1.13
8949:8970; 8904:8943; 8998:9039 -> 1.76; 1.24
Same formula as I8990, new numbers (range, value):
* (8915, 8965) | 1.24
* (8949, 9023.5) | 1.15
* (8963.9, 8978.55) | 1.17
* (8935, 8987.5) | 1.13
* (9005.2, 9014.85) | 1.11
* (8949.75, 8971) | 1.14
